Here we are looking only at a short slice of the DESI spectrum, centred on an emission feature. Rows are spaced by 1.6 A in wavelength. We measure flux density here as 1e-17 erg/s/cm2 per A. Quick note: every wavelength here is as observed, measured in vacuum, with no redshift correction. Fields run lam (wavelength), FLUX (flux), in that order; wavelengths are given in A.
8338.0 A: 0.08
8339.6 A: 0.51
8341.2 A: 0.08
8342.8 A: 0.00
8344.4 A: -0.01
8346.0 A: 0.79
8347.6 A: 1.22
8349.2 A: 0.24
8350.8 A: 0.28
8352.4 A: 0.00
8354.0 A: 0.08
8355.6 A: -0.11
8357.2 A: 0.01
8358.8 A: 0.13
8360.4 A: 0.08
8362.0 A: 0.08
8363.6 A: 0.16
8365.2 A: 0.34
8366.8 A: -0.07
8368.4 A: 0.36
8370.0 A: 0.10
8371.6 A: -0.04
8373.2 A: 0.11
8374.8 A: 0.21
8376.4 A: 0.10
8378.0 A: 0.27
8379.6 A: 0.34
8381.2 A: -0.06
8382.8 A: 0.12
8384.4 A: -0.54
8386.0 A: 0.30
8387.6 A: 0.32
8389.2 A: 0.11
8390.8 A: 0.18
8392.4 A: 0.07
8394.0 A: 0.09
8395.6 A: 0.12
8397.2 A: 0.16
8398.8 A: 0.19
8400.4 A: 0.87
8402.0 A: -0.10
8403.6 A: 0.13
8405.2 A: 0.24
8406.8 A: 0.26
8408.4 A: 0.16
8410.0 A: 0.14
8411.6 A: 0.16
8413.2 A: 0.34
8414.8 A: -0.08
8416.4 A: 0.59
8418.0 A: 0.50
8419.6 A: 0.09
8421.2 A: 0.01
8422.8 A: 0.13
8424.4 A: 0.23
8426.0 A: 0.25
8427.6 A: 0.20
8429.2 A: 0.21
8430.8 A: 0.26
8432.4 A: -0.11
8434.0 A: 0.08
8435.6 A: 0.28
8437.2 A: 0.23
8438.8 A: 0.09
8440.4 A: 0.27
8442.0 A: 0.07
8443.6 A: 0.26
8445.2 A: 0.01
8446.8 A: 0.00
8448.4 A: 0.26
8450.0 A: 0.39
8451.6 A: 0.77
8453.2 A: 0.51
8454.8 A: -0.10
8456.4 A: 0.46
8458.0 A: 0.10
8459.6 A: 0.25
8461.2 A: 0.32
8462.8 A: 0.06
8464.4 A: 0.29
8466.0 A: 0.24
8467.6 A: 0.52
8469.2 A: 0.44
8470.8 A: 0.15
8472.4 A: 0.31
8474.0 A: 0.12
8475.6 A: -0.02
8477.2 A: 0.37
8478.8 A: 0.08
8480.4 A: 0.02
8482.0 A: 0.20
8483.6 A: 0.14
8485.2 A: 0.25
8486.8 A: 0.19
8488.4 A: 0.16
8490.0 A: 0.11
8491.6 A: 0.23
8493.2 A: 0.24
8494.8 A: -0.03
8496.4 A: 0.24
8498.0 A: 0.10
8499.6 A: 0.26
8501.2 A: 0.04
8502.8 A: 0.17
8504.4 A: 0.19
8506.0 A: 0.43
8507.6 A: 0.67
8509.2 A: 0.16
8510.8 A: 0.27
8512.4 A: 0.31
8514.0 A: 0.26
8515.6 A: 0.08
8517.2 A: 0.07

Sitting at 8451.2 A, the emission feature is H-gamma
